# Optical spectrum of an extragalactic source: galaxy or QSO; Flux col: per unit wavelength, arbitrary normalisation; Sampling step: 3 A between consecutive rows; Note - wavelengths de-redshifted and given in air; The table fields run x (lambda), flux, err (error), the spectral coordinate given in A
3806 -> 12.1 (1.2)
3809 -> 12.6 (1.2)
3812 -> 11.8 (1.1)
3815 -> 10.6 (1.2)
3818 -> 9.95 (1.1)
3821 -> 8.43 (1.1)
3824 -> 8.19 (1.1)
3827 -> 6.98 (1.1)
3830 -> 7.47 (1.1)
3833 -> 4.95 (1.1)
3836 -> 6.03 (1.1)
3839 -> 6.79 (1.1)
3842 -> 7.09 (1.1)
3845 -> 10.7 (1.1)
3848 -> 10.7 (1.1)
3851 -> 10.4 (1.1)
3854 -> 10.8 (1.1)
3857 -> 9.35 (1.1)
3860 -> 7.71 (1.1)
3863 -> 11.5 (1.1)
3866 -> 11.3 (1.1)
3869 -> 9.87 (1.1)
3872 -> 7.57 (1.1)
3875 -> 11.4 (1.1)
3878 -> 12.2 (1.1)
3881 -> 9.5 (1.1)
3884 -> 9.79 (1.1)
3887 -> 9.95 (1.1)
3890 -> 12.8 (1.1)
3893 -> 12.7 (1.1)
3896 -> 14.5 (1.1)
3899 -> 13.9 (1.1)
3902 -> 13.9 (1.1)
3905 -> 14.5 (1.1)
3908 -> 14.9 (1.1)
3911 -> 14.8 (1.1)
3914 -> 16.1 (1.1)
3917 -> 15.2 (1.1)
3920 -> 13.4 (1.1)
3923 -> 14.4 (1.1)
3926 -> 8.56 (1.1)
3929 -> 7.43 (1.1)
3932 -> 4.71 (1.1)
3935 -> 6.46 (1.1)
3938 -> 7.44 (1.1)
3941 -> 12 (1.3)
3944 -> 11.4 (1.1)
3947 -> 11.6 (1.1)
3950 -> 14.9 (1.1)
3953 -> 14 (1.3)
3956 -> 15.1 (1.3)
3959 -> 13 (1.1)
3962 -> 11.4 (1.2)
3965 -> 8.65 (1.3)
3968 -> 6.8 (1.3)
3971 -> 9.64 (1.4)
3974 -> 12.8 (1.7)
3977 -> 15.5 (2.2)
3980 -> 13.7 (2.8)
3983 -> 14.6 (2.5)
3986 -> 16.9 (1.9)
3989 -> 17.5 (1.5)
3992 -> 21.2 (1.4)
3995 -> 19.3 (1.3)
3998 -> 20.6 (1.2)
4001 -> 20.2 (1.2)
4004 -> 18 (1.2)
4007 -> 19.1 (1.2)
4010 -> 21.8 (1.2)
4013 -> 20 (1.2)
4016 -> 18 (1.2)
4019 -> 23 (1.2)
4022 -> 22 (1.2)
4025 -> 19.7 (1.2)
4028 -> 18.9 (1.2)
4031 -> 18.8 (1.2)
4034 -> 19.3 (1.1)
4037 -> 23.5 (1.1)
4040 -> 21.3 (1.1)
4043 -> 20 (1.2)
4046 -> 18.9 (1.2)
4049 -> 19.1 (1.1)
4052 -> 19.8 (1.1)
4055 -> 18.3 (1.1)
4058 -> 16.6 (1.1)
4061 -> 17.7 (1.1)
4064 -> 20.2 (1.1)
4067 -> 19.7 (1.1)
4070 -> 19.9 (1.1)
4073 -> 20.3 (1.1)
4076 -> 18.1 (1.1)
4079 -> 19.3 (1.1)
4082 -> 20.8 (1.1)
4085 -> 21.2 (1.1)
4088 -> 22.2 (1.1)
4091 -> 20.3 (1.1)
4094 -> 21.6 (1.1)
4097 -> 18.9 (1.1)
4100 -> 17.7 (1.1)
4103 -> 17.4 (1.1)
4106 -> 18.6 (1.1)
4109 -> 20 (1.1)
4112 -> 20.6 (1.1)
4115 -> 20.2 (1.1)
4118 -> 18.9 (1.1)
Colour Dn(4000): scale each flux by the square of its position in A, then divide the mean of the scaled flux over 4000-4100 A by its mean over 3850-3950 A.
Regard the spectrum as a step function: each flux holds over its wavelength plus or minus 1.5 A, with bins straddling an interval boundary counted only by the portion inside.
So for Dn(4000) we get 1.89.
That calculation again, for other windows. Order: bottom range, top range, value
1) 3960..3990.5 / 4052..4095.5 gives 1.62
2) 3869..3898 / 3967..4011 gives 1.57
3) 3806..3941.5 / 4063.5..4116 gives 2.10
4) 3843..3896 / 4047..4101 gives 2.05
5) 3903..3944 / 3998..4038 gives 1.83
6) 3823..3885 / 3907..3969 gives 1.33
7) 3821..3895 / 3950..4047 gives 1.97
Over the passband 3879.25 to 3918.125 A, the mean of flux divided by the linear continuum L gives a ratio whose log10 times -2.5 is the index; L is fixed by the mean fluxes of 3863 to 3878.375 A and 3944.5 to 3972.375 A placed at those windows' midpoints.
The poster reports -0.22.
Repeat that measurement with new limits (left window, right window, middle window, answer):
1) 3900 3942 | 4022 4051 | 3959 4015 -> 0.05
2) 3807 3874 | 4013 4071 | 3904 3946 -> 0.17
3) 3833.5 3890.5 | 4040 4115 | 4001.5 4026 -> -0.21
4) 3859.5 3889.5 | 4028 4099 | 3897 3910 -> -0.22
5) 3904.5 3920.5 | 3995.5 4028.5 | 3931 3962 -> 0.44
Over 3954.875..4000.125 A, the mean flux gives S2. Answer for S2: 14.5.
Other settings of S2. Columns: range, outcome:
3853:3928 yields 12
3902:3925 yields 14.6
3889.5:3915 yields 14.3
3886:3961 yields 12.3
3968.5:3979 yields 12.1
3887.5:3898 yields 13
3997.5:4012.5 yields 19.9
